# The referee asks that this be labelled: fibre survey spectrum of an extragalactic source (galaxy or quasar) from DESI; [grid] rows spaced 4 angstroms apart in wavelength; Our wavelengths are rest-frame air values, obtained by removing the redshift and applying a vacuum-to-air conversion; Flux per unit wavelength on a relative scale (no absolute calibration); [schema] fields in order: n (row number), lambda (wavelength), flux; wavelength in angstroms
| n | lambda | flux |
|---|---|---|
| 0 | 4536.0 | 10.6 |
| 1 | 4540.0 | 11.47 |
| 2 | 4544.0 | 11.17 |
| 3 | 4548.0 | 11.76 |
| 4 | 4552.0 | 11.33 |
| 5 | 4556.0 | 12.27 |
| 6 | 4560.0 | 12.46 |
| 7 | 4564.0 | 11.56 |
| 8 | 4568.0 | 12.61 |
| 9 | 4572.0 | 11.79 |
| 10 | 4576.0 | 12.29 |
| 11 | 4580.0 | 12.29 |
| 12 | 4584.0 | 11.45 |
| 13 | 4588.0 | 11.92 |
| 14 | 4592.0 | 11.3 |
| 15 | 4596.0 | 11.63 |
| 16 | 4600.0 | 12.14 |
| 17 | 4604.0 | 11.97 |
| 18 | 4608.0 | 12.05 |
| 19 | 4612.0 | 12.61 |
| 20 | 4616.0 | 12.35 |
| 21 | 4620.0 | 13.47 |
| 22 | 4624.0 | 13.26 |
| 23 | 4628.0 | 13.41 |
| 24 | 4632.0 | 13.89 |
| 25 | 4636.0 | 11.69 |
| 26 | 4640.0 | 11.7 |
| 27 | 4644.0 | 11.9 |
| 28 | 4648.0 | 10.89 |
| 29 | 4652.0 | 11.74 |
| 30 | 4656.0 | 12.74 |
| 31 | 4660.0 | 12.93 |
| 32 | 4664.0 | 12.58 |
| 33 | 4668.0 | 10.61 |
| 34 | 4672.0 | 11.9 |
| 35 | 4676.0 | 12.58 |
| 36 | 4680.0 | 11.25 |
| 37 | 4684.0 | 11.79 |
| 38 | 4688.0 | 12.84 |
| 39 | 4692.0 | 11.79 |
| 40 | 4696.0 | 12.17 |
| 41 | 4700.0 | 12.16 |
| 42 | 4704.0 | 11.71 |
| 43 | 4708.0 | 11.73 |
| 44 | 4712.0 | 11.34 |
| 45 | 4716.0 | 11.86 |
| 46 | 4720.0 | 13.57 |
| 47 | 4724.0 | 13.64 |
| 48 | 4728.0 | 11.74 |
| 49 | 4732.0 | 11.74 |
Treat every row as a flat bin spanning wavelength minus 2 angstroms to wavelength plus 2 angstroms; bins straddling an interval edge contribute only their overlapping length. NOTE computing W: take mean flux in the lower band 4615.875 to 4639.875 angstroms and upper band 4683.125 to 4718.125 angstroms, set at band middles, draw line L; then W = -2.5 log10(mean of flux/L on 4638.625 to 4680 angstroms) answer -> 0.05 mag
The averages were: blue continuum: 13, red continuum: 11.9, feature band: 11.9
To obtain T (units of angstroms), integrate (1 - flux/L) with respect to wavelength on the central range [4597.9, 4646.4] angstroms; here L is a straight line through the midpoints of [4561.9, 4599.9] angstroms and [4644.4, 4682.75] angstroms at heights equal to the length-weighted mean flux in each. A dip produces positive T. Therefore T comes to -2.5 angstroms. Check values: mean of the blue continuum 11.9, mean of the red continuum 11.9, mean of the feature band 12.5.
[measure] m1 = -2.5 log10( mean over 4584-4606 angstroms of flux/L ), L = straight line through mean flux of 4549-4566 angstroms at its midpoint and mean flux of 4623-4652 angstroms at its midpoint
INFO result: 0.030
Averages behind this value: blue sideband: 11.9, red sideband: 12.3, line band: 11.8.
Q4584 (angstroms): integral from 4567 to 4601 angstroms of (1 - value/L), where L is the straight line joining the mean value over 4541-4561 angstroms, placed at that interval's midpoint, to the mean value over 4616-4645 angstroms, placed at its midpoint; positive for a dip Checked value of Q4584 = 0.7 angstroms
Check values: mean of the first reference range 11.7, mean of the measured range 11.9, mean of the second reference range 12.8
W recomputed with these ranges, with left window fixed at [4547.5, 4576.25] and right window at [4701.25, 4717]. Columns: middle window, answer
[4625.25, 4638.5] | -0.10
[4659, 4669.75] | -0.02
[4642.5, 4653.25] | 0.03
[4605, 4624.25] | -0.07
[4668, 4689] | -0.01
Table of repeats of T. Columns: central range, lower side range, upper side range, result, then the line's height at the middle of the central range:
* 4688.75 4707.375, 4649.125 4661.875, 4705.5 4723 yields 0.4 angstroms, 12.2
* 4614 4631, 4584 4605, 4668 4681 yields -2.0 angstroms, 11.8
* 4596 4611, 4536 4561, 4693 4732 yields -0.3 angstroms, 11.8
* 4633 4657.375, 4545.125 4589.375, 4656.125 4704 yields 0.4 angstroms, 12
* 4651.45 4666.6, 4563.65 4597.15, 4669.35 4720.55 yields -0.7 angstroms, 12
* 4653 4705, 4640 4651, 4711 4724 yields -0.5 angstroms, 12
